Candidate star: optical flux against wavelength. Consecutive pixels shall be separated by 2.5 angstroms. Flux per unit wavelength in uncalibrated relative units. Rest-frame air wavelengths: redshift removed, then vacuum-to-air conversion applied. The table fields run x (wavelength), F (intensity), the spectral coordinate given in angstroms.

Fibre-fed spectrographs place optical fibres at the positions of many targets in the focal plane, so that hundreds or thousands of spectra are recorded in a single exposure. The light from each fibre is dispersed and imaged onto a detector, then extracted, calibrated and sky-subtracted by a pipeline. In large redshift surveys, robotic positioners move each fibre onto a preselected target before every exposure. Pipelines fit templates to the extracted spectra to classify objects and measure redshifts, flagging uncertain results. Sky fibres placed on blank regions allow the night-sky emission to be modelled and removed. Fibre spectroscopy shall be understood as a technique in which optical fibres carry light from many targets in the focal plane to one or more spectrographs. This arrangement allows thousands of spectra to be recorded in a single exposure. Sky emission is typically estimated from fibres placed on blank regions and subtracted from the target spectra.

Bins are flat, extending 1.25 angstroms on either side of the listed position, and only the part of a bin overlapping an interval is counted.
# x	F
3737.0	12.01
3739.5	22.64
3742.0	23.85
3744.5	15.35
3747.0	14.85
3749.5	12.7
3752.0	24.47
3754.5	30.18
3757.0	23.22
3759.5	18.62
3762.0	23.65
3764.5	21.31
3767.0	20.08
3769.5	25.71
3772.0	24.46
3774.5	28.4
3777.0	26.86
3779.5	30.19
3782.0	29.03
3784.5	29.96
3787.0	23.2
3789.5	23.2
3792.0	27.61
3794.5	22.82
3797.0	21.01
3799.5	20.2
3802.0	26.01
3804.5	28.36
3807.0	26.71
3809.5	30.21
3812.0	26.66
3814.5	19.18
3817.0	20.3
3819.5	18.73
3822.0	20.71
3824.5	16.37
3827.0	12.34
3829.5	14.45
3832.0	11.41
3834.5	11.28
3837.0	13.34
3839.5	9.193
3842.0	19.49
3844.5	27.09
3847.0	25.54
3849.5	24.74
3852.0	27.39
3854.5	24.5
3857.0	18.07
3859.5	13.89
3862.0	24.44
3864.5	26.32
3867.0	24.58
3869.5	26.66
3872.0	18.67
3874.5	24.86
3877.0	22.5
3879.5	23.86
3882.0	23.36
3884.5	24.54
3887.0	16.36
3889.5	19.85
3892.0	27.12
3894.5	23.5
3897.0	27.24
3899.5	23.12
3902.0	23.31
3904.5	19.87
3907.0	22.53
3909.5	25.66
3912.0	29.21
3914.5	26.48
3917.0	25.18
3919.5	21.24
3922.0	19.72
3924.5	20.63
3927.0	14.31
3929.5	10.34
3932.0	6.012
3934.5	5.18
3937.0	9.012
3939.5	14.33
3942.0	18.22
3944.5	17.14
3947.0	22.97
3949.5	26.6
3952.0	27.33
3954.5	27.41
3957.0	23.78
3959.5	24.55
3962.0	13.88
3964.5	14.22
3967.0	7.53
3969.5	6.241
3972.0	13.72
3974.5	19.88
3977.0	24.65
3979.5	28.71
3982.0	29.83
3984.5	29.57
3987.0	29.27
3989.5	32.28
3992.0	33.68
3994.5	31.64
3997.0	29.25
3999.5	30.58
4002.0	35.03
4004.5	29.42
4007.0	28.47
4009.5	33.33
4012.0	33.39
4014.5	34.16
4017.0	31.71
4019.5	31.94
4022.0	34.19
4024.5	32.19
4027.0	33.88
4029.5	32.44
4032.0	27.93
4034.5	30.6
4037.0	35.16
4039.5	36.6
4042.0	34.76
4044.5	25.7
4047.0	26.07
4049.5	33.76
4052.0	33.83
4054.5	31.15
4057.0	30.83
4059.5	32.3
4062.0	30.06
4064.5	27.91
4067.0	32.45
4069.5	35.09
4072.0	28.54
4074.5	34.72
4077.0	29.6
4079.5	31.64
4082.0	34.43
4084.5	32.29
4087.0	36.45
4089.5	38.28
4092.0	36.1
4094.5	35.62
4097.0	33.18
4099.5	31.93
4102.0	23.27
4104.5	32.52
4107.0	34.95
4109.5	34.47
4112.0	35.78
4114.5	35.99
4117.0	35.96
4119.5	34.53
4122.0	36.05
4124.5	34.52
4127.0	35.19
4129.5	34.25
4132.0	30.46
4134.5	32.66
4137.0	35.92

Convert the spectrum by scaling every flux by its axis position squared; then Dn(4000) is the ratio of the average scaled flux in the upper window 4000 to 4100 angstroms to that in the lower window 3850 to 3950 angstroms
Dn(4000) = 1.67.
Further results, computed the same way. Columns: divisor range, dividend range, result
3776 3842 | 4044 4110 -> 1.72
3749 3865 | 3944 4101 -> 1.48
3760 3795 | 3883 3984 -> 0.86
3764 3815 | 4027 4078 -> 1.42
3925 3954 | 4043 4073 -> 2.03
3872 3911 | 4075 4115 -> 1.61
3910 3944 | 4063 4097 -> 2.10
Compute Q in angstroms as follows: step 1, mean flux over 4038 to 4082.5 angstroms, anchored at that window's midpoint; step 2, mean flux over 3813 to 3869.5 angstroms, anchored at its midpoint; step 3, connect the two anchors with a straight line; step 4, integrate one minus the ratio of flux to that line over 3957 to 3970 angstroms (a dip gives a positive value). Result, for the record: 5.7 angstroms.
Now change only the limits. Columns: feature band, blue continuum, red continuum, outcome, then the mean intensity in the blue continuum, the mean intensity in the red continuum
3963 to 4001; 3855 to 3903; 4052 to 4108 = 5.2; 22.8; 32.4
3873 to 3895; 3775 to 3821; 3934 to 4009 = 1.2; 25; 23.1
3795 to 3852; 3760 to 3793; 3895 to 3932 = 9.0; 25.5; 21.5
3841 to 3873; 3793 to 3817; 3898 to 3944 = -2.1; 24.4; 18.6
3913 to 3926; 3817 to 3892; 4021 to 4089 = 0.8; 20.3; 32.1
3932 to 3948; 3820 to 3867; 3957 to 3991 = 5.4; 19.1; 21.3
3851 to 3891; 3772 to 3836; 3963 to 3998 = 0.8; 22.6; 23.5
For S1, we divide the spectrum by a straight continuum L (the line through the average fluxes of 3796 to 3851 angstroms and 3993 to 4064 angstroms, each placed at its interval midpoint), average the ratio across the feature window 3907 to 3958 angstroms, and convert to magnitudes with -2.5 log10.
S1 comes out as 0.32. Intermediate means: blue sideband 20.2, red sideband 31.8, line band 19.6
